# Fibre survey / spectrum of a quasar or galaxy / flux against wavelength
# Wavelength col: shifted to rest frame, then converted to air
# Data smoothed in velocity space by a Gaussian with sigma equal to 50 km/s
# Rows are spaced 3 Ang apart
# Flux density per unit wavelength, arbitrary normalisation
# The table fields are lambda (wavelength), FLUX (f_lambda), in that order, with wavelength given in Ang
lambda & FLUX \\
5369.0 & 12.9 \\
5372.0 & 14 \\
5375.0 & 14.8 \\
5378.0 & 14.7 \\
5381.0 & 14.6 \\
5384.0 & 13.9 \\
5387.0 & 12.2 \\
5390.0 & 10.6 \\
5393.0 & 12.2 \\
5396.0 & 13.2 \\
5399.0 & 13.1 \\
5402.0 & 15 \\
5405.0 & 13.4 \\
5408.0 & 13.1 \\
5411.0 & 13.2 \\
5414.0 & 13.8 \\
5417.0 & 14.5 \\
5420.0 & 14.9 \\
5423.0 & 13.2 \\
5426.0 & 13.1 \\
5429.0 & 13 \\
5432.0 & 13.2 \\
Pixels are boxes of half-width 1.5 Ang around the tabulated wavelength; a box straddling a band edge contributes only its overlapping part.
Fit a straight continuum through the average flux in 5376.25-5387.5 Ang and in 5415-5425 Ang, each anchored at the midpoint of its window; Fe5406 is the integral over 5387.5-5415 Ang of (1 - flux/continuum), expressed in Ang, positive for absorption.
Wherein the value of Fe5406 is 2.1 Ang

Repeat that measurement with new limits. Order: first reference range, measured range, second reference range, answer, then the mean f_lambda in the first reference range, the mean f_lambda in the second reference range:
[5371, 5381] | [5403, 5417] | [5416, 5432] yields 0.4 Ang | 14.5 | 13.7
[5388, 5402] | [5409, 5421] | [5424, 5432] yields -1.1 Ang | 12.6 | 13.1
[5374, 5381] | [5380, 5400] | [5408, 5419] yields 2.2 Ang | 14.7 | 13.8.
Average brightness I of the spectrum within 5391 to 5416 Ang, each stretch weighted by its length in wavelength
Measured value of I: 13.3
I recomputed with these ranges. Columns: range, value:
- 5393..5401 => 13.1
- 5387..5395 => 11.7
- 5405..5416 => 13.4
